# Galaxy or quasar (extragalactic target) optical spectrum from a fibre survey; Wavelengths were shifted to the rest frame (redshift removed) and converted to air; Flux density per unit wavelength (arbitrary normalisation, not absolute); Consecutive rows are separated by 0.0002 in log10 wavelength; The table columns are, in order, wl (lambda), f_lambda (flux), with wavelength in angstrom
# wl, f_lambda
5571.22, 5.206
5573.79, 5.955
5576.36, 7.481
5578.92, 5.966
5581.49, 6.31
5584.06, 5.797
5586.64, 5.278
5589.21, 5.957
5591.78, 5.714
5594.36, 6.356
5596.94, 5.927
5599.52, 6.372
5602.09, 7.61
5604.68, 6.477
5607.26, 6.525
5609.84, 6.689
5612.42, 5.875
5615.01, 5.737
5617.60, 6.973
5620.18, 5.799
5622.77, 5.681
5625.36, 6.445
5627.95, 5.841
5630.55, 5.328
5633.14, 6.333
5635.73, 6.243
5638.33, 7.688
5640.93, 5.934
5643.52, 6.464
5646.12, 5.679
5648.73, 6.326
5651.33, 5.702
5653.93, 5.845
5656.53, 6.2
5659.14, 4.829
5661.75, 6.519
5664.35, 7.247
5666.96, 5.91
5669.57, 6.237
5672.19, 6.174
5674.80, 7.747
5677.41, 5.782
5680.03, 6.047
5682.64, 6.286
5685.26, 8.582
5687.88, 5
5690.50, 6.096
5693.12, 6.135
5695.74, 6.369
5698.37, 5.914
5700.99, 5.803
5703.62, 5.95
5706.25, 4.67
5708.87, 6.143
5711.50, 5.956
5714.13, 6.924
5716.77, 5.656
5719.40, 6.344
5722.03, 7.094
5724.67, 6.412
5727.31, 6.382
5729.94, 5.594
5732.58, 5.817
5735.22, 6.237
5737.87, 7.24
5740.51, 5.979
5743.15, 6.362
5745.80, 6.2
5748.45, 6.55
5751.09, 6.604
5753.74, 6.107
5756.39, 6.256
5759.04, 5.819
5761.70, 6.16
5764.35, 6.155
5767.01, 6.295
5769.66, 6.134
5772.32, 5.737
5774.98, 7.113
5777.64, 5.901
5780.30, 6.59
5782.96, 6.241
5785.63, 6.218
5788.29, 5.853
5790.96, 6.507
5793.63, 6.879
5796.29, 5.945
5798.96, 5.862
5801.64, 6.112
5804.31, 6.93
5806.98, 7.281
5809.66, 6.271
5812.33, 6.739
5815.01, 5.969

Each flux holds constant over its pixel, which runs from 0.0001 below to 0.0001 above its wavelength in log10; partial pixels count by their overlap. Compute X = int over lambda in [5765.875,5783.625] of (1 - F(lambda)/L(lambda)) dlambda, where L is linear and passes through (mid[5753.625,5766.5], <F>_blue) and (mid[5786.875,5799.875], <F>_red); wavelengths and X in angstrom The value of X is -0.4 angstrom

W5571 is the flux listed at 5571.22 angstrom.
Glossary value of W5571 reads 5.206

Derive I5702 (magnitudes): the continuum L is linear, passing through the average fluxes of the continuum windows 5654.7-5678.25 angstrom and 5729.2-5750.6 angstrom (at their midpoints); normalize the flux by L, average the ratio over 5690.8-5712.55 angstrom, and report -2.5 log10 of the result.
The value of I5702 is 0.07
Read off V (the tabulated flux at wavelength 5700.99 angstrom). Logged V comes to 5.803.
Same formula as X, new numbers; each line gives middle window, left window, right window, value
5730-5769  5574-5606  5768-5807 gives 0.40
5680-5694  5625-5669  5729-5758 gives -0.44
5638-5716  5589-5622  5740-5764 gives 1.12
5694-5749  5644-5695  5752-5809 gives 0.84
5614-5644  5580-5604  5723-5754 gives -0.06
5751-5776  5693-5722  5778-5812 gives 0.20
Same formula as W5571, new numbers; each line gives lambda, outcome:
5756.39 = 6.256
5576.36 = 7.481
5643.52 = 6.464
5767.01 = 6.295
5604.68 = 6.477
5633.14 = 6.333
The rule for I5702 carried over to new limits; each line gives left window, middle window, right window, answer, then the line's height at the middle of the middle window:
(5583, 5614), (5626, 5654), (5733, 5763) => 0.016 mag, 6.24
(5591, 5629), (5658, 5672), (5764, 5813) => 0.024 mag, 6.3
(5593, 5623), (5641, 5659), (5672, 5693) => 0.081 mag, 6.42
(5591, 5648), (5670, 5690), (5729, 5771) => -0.041 mag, 6.25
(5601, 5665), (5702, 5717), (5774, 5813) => 0.075 mag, 6.32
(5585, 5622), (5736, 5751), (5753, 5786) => -0.044 mag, 6.21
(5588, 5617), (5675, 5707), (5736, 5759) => 0.037 mag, 6.35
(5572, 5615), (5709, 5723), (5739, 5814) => -0.011 mag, 6.29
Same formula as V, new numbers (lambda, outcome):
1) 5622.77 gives 5.681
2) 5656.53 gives 6.2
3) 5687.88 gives 5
